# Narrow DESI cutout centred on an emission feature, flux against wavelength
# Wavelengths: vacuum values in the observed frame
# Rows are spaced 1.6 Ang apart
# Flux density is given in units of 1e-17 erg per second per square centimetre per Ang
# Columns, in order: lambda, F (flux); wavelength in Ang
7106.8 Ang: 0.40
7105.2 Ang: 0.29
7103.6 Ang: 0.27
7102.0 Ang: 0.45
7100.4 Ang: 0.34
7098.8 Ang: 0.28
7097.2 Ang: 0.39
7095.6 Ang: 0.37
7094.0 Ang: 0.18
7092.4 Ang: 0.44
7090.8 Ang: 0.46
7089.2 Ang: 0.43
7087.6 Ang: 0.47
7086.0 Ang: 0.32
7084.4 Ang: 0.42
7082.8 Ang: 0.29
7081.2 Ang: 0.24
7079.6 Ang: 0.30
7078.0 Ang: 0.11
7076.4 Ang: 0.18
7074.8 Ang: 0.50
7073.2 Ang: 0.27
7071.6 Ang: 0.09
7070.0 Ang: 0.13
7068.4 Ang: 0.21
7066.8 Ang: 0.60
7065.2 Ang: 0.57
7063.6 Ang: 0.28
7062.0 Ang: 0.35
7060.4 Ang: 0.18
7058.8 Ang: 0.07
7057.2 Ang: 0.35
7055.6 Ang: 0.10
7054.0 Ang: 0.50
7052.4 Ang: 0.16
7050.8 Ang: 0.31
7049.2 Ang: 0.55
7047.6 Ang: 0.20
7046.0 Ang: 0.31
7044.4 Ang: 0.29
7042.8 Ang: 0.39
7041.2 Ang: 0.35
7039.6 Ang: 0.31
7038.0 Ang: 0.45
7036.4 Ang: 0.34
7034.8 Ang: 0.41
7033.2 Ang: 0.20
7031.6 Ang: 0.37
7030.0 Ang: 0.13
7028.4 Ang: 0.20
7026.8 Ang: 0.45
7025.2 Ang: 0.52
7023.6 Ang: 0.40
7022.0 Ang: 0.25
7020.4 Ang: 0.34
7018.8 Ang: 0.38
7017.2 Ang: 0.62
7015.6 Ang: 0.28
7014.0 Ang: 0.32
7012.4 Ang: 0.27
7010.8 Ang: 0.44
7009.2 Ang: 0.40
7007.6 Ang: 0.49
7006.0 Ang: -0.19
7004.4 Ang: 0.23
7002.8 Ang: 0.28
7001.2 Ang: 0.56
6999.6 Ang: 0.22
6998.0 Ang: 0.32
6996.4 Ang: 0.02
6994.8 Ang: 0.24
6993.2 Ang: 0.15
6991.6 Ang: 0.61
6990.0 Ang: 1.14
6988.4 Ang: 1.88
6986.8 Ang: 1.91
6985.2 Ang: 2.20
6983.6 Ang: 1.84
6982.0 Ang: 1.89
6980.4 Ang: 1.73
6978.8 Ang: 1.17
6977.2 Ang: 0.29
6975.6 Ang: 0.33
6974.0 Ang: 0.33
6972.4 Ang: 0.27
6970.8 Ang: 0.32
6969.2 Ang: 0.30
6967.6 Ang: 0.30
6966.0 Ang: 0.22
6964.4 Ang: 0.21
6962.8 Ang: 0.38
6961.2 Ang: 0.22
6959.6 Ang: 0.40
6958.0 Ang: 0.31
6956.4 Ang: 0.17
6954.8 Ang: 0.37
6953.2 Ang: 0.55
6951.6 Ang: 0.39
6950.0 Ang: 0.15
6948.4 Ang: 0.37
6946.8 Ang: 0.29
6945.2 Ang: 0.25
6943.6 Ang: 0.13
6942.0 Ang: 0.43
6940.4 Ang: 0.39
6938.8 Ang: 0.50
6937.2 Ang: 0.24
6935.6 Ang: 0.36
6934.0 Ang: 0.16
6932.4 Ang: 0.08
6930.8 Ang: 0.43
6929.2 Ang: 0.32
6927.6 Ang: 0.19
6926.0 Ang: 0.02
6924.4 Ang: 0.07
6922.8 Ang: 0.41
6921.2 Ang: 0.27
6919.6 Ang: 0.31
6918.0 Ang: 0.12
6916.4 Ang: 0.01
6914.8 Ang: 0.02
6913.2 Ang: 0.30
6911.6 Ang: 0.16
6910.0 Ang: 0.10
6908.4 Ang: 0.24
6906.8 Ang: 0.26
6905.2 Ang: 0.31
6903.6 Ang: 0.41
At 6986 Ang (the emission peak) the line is [O II]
